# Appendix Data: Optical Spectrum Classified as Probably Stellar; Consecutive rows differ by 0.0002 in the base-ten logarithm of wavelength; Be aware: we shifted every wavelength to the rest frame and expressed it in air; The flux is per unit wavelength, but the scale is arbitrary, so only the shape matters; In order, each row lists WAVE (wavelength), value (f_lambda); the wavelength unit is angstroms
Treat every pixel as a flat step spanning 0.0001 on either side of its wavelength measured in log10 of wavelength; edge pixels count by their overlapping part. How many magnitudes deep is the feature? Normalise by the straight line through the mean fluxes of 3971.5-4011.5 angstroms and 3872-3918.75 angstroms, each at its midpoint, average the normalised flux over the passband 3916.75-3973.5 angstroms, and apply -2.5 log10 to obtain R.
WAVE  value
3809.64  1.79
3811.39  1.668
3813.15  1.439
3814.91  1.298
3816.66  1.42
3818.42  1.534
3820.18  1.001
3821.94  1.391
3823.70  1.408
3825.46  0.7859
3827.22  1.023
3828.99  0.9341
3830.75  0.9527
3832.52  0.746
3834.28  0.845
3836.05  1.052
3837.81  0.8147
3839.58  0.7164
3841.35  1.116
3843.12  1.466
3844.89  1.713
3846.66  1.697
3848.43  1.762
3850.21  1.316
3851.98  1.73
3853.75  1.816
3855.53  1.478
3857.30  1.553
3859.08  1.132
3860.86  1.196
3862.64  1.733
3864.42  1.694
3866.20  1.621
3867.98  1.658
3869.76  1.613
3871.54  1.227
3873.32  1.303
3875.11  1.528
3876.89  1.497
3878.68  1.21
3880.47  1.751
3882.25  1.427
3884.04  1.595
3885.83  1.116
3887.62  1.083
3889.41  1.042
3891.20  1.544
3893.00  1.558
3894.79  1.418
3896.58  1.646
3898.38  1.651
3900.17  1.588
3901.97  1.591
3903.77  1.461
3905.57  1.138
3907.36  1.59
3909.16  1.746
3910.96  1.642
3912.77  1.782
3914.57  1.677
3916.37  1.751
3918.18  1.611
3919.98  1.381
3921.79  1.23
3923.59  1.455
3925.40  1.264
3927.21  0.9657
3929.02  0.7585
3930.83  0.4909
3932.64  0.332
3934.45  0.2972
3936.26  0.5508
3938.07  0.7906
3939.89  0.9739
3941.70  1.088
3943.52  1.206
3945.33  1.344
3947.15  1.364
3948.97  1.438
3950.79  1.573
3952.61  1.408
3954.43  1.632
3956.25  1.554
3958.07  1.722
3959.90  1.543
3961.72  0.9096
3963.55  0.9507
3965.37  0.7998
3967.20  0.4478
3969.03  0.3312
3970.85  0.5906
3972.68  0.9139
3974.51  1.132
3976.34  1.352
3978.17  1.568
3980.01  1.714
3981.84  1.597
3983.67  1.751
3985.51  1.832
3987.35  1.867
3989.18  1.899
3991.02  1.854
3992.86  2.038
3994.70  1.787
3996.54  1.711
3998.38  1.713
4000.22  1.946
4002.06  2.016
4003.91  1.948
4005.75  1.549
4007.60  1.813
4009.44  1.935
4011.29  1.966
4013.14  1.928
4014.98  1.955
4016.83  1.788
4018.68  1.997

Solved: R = 0.44 mag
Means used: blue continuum 1.49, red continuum 1.71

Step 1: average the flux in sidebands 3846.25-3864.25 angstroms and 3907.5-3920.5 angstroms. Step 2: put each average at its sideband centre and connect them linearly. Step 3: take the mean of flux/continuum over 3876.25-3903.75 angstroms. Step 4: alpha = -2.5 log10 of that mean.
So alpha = 0.12 mag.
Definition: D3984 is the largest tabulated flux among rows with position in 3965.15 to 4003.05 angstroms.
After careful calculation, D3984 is 2.038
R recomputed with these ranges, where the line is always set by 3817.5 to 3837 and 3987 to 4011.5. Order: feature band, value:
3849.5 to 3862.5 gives -0.233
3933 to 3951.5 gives 0.473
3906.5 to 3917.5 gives -0.167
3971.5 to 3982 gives 0.291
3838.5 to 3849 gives -0.215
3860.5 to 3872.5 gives -0.240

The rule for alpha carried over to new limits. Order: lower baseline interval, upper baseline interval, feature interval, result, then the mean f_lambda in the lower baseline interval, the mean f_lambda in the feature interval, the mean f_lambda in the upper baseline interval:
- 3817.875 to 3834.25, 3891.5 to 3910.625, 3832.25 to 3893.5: -0.073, 1.06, 1.39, 1.54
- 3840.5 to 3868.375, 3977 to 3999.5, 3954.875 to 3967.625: 0.416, 1.54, 1.18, 1.77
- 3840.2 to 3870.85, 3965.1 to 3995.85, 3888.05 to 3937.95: 0.145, 1.54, 1.29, 1.4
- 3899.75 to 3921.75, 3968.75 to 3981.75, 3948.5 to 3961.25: -0.193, 1.57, 1.53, 1.16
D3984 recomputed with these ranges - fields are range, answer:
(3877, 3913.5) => 1.782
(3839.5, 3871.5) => 1.816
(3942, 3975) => 1.722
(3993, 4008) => 2.016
